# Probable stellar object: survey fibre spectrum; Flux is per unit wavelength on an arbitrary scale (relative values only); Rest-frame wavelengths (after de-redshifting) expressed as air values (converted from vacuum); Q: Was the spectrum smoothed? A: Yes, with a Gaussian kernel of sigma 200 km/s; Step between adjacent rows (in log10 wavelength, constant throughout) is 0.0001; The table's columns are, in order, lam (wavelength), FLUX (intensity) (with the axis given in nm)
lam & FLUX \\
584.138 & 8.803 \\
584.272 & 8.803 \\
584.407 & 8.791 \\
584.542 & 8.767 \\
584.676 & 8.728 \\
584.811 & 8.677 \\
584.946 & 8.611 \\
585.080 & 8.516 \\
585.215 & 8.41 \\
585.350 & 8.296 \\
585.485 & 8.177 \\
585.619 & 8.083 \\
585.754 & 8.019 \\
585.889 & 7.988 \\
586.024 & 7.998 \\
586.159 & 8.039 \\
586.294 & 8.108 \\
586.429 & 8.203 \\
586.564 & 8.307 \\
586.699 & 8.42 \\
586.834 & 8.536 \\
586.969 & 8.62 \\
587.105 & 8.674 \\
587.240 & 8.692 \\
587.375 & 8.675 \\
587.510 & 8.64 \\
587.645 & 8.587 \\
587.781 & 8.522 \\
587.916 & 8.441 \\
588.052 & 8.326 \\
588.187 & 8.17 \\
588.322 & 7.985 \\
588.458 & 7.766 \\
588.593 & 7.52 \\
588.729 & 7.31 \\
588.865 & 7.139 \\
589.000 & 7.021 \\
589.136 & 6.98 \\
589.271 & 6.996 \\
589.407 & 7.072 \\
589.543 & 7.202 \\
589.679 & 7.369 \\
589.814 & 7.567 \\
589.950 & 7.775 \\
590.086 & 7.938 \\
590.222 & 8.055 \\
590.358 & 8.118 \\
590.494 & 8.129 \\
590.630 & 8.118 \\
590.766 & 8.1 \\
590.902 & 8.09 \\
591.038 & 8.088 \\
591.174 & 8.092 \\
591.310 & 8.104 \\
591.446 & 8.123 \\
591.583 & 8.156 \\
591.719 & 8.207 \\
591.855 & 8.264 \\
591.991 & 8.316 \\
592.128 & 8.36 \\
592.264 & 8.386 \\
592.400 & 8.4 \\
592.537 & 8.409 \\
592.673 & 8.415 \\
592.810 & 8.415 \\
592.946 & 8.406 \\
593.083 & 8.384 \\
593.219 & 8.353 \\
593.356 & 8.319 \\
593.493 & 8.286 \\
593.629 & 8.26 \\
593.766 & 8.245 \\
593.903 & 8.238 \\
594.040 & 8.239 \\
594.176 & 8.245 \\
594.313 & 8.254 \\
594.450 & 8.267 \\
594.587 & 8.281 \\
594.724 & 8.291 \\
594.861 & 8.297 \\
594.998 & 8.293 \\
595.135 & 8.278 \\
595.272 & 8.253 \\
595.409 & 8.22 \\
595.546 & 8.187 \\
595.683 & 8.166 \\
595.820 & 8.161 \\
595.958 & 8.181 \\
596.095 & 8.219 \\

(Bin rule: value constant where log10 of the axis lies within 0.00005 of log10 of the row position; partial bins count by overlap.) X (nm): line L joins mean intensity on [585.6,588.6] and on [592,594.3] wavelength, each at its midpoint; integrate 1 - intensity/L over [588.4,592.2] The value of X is 0.24 nm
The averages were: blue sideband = 8.29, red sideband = 8.33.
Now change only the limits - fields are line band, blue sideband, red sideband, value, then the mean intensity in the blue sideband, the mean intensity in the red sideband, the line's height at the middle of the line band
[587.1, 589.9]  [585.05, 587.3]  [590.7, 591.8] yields 0.14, 8.29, 8.12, 8.22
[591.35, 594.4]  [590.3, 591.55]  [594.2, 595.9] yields -0.05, 8.11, 8.24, 8.17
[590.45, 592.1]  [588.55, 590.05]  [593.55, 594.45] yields -0.10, 7.28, 8.25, 7.69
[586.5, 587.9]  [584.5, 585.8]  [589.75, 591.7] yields -0.05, 8.43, 8.04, 8.29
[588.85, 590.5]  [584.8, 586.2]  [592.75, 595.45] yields 0.16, 8.24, 8.29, 8.27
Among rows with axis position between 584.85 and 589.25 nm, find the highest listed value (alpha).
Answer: 8.692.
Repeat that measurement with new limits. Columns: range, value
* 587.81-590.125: 8.441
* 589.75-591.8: 8.207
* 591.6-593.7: 8.415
